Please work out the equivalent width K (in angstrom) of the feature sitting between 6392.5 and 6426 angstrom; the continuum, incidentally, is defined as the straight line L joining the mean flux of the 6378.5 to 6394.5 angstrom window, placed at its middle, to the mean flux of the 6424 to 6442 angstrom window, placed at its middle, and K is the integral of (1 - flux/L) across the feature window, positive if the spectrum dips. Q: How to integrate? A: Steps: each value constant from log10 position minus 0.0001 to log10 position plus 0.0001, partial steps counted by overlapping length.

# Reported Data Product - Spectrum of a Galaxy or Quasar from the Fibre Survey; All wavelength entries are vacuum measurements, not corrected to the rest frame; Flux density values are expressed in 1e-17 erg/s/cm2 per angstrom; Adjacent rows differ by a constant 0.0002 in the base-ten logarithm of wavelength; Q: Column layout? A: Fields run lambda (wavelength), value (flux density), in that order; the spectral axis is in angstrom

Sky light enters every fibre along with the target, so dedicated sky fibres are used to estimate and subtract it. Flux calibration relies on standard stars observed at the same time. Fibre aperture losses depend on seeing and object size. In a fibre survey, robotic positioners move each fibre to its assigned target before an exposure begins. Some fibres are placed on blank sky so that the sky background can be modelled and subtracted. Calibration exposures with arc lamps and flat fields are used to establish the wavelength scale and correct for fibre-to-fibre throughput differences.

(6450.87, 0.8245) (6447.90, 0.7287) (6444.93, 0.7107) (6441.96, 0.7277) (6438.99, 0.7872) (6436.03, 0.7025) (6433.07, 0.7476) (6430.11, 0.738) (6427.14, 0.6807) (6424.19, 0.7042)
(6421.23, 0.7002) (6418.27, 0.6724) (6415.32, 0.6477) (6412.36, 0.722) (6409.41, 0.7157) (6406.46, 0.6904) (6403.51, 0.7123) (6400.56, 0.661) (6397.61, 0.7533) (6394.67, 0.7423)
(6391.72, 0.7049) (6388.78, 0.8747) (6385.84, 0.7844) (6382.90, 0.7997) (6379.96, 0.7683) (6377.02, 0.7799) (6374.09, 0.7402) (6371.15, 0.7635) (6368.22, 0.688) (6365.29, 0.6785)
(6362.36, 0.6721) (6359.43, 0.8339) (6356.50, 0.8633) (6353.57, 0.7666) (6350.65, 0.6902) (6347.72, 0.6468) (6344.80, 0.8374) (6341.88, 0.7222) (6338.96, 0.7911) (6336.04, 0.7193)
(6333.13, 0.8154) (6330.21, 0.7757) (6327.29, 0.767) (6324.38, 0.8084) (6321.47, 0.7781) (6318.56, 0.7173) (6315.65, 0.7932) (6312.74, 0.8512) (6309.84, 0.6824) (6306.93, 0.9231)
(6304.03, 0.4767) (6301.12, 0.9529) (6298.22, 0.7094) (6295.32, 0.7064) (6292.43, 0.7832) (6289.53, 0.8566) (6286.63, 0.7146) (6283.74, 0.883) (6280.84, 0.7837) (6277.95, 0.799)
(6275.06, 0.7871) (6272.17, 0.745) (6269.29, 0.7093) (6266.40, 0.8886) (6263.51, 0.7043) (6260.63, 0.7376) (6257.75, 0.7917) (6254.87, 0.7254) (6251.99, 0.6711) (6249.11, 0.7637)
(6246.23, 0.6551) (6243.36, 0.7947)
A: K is 2.4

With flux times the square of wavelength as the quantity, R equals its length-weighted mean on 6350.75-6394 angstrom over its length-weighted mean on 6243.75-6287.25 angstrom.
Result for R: 1.04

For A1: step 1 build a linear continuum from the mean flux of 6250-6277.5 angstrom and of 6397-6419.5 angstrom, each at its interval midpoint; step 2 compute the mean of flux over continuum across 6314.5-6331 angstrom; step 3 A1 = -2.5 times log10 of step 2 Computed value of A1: -0.06 mag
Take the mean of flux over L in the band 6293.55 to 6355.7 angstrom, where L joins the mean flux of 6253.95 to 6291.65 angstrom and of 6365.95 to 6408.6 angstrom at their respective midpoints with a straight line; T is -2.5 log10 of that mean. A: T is 0.01 mag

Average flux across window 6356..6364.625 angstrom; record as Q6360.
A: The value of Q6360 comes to 0.771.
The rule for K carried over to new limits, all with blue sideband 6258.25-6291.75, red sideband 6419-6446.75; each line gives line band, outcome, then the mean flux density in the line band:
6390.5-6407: 0.50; 0.712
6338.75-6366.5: 0.12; 0.749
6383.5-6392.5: -0.70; 0.796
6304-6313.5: 0.08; 0.764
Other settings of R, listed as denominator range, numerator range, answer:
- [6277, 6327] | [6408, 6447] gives 0.95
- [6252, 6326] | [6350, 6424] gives 0.99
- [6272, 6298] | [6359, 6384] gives 0.98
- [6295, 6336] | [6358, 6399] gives 1.00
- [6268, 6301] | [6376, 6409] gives 1.00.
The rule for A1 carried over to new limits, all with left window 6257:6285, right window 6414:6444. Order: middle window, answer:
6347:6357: 0.01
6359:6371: 0.04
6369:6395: -0.06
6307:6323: -0.02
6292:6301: 0.01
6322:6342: -0.03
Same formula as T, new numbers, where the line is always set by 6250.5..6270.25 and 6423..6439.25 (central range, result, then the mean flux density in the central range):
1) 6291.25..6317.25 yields -0.03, 0.764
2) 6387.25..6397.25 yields -0.06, 0.772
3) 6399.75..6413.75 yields 0.04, 0.702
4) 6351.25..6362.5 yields -0.08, 0.79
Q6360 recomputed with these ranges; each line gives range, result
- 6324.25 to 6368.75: 0.754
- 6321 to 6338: 0.778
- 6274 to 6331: 0.777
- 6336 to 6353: 0.737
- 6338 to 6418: 0.741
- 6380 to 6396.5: 0.78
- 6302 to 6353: 0.755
